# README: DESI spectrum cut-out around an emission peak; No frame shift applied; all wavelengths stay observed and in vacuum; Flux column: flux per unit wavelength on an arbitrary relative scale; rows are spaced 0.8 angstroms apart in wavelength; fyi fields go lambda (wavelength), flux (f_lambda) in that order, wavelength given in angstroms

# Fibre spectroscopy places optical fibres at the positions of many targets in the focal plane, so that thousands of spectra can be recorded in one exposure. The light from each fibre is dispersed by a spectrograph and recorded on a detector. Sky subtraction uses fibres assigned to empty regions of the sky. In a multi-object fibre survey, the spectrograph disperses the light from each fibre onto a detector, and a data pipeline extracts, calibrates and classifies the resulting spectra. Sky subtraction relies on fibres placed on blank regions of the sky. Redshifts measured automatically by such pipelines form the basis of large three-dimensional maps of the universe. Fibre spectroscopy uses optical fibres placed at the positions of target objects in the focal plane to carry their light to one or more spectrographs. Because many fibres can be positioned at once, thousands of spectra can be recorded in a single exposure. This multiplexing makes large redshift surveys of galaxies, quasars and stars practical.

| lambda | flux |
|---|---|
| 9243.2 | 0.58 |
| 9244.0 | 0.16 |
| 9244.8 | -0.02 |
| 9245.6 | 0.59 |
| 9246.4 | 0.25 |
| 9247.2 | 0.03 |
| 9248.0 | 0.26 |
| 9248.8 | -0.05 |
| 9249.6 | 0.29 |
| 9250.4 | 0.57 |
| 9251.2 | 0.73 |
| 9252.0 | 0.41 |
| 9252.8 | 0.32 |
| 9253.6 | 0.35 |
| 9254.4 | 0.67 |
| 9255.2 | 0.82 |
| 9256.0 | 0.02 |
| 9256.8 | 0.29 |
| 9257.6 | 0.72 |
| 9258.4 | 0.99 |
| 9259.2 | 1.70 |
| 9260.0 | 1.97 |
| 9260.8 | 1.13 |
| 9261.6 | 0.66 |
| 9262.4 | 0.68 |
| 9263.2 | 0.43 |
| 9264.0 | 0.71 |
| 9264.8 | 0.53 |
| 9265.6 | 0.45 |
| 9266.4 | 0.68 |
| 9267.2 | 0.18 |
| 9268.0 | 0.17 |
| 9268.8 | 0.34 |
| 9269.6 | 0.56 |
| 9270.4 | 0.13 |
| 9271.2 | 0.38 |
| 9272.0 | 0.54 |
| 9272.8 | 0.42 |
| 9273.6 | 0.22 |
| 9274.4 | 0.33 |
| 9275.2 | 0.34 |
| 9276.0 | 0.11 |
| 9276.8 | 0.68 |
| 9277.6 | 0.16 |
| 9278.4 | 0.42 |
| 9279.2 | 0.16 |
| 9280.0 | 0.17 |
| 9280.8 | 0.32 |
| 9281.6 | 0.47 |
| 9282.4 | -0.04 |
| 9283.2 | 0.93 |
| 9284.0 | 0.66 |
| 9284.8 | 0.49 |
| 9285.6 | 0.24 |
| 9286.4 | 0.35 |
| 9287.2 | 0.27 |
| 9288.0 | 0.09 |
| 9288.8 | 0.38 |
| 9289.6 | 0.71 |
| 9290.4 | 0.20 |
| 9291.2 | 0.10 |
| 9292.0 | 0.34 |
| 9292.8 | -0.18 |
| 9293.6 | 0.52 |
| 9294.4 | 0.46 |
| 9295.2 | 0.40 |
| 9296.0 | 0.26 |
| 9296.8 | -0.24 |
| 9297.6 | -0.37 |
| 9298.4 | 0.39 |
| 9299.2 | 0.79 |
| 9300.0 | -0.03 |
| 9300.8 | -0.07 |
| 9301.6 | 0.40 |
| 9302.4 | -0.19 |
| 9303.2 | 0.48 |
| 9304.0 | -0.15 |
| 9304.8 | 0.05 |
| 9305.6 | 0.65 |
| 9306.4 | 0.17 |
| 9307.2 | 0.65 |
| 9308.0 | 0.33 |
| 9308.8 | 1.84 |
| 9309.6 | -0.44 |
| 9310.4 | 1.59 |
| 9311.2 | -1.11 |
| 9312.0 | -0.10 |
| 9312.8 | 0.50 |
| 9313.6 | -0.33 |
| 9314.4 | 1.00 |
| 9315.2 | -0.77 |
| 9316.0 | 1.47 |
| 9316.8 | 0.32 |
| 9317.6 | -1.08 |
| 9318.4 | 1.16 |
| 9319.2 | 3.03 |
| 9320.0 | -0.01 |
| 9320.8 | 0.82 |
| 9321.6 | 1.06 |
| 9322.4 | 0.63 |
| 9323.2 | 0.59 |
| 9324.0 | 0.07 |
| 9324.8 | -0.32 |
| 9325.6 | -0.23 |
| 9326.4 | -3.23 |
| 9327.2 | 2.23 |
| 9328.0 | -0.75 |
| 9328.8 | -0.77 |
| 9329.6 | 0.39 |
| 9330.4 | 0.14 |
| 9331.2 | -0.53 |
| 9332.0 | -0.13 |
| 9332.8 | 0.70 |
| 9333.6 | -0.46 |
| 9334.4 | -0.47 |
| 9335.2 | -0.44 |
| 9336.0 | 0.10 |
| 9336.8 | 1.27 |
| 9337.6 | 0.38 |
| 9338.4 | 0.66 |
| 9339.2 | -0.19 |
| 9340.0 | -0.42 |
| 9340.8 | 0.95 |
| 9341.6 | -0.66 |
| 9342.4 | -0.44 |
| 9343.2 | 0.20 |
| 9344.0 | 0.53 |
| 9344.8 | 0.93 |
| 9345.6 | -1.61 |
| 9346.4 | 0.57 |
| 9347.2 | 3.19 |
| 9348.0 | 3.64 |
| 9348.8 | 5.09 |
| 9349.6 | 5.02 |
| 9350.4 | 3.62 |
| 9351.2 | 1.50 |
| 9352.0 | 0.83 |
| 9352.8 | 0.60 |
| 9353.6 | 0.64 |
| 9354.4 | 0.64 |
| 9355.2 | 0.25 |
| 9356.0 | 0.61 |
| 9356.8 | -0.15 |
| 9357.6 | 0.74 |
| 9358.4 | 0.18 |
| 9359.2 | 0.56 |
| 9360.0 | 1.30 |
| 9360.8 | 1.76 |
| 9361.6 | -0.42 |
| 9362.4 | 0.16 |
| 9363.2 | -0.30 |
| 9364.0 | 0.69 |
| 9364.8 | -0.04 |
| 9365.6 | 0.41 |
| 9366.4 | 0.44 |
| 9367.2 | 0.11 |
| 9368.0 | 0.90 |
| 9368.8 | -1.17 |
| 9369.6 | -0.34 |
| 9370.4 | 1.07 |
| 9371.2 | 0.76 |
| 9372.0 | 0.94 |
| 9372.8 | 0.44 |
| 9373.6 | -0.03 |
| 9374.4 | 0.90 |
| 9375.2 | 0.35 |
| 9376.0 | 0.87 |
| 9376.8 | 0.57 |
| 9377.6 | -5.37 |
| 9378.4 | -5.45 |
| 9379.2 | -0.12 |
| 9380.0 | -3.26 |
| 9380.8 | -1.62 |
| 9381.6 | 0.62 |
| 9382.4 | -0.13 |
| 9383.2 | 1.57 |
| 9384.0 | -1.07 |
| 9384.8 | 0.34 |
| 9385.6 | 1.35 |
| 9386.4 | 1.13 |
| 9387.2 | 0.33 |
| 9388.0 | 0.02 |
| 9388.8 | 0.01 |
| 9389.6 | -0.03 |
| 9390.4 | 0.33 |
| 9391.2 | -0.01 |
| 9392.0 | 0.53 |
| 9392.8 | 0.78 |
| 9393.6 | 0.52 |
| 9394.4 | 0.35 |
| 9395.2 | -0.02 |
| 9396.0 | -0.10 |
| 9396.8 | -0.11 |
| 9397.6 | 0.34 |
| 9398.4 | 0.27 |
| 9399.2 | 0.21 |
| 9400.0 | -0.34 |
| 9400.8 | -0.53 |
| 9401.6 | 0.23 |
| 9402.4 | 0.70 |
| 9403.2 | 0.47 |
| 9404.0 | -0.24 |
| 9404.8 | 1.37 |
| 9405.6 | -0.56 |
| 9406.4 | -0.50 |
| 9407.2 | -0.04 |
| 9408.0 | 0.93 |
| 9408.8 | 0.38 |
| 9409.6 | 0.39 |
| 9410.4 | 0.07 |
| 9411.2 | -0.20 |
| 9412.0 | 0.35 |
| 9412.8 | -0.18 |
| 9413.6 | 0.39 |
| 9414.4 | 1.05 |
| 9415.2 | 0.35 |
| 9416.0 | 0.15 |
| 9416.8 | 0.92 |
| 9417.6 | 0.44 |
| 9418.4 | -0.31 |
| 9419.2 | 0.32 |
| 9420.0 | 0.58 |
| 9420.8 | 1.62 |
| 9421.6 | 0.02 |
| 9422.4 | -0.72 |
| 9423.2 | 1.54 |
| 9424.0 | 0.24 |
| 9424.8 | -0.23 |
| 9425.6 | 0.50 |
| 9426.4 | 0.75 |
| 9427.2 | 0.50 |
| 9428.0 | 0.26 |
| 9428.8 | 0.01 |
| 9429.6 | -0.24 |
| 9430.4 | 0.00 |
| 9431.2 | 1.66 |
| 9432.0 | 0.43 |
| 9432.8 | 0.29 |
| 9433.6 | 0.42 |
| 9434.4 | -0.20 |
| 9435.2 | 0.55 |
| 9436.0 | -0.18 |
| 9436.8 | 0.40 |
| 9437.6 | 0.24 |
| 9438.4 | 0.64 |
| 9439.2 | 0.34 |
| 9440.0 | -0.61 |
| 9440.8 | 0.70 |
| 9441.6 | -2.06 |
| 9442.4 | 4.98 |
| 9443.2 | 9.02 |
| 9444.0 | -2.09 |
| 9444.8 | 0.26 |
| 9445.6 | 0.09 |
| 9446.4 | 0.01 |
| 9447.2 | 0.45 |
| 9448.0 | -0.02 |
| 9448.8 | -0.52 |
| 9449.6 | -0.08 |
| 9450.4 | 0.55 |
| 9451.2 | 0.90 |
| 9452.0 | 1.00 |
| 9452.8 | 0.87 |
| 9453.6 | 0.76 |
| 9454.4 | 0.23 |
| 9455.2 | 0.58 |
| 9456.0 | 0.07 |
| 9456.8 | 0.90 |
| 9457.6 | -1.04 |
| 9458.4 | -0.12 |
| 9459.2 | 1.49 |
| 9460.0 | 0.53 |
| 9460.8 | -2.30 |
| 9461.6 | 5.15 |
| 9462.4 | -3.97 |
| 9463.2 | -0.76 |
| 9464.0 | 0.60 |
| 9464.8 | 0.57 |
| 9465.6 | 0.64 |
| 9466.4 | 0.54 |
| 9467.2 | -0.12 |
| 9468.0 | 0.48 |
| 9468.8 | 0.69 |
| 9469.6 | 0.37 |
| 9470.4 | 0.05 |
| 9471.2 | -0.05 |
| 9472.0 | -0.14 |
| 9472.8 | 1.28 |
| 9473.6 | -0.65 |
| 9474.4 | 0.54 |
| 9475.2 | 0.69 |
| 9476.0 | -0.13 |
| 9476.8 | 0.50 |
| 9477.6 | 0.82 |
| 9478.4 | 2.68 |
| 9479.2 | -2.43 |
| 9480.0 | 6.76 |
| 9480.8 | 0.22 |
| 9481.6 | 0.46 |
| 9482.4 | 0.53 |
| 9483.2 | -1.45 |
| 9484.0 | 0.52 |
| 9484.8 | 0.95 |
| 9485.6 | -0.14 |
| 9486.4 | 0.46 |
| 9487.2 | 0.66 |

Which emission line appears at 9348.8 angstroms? [O III] 5007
